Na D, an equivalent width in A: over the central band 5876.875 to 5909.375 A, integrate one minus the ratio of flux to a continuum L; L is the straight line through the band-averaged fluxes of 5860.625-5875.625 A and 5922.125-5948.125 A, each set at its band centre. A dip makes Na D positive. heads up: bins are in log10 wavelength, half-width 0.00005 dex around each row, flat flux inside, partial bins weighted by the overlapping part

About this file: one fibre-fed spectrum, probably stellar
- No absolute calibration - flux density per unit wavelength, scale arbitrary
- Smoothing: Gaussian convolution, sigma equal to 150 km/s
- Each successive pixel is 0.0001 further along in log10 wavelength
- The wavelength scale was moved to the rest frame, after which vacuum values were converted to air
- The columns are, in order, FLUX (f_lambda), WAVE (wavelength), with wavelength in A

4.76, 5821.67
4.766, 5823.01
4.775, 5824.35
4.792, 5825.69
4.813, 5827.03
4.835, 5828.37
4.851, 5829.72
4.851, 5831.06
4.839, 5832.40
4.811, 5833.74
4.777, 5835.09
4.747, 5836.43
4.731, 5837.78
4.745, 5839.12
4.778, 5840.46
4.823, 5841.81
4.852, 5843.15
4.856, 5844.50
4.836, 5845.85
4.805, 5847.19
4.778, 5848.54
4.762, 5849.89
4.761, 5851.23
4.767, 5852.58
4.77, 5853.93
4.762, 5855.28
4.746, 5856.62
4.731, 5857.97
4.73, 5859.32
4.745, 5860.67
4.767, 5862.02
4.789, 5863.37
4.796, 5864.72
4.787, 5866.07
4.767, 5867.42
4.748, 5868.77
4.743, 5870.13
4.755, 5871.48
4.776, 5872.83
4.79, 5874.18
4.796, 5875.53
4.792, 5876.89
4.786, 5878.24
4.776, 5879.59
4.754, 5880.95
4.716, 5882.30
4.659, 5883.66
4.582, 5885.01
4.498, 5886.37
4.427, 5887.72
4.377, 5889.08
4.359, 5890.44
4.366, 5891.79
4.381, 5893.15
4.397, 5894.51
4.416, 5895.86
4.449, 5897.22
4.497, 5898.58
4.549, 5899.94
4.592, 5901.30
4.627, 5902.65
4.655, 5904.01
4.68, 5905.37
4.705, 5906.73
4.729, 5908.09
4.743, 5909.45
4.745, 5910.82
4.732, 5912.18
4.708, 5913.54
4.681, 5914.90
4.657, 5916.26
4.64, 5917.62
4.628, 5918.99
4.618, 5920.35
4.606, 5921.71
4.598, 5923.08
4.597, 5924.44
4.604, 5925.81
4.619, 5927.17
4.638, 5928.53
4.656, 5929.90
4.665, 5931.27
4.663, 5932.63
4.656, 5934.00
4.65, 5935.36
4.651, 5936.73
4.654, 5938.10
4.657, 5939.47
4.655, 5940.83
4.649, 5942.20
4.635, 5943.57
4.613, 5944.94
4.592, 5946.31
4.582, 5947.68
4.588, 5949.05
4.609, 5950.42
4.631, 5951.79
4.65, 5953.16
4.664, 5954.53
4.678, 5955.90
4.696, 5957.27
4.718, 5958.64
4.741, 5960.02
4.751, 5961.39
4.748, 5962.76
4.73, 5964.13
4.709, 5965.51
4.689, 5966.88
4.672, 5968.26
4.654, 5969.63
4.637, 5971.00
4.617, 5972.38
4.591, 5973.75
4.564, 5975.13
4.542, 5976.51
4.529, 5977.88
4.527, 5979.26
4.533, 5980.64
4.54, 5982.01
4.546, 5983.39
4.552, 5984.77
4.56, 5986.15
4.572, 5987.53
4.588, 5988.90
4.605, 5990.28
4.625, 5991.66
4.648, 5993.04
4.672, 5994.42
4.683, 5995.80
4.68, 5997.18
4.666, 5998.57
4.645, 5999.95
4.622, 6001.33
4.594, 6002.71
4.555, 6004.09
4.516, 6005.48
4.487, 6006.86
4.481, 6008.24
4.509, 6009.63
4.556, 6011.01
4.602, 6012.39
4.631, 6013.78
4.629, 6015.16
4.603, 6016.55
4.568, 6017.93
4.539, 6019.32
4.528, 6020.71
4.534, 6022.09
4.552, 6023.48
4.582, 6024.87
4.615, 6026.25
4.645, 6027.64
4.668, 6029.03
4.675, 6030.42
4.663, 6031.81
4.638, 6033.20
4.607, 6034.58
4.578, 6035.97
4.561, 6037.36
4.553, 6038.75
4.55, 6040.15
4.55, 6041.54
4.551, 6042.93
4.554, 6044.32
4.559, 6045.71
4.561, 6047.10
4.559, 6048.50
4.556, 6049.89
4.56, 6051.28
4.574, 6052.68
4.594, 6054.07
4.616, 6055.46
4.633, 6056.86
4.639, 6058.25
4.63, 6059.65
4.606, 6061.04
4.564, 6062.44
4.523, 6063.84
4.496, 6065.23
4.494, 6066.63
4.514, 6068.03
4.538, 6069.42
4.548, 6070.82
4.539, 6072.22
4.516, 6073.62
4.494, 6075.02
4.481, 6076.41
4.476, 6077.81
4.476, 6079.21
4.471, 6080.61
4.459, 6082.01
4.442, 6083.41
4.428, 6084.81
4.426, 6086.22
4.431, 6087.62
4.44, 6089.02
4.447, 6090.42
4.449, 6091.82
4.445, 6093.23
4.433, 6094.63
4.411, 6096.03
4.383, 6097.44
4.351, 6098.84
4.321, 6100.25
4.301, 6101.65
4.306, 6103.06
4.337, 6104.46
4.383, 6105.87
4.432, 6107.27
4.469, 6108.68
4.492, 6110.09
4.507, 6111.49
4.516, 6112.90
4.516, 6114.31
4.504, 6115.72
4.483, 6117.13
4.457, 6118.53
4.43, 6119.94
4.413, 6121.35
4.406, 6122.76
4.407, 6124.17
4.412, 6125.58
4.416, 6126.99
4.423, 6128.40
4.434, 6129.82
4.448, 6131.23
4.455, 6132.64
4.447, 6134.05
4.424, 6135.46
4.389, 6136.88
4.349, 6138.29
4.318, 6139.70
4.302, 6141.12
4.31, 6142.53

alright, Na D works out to 1.0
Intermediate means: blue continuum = 4.77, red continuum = 4.63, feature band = 4.57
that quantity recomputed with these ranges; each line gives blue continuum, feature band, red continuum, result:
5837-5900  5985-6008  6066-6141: -0.3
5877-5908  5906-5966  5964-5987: -1.1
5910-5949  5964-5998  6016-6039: 0.1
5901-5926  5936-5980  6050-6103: -0.3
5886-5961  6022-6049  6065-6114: -0.5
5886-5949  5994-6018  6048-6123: -0.3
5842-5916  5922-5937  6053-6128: 0.0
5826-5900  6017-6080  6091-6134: -1.0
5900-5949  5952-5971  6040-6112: -0.4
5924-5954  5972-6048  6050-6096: -0.3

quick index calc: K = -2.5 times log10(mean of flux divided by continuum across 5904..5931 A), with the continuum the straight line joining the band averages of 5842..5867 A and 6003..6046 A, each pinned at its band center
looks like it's 0.01 mag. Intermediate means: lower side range 4.78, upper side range 4.58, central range 4.66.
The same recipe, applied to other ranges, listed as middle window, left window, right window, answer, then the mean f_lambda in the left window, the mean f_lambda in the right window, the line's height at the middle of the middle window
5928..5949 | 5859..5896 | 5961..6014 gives 0.00 mag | 4.66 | 4.6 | 4.63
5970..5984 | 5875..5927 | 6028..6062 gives 0.01 mag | 4.61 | 4.59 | 4.6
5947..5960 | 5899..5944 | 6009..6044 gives 0.00 mag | 4.65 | 4.59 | 4.63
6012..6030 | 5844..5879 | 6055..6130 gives -0.01 mag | 4.77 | 4.47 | 4.56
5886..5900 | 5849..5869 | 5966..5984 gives 0.07 mag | 4.76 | 4.59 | 4.71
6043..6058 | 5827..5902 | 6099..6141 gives -0.02 mag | 4.7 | 4.42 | 4.49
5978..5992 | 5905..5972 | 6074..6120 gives 0.01 mag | 4.66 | 4.44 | 4.6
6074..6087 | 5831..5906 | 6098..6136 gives 0.00 mag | 4.69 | 4.43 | 4.47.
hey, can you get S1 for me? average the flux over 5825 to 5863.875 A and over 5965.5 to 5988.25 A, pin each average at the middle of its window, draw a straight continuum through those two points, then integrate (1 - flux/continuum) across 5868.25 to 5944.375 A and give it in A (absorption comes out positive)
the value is 1.02 A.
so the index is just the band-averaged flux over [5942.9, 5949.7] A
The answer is 4.6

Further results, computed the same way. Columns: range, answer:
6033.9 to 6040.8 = 4.56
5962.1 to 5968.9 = 4.71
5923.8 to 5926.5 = 4.6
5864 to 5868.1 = 4.79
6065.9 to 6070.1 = 4.52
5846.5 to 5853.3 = 4.78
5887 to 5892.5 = 4.38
